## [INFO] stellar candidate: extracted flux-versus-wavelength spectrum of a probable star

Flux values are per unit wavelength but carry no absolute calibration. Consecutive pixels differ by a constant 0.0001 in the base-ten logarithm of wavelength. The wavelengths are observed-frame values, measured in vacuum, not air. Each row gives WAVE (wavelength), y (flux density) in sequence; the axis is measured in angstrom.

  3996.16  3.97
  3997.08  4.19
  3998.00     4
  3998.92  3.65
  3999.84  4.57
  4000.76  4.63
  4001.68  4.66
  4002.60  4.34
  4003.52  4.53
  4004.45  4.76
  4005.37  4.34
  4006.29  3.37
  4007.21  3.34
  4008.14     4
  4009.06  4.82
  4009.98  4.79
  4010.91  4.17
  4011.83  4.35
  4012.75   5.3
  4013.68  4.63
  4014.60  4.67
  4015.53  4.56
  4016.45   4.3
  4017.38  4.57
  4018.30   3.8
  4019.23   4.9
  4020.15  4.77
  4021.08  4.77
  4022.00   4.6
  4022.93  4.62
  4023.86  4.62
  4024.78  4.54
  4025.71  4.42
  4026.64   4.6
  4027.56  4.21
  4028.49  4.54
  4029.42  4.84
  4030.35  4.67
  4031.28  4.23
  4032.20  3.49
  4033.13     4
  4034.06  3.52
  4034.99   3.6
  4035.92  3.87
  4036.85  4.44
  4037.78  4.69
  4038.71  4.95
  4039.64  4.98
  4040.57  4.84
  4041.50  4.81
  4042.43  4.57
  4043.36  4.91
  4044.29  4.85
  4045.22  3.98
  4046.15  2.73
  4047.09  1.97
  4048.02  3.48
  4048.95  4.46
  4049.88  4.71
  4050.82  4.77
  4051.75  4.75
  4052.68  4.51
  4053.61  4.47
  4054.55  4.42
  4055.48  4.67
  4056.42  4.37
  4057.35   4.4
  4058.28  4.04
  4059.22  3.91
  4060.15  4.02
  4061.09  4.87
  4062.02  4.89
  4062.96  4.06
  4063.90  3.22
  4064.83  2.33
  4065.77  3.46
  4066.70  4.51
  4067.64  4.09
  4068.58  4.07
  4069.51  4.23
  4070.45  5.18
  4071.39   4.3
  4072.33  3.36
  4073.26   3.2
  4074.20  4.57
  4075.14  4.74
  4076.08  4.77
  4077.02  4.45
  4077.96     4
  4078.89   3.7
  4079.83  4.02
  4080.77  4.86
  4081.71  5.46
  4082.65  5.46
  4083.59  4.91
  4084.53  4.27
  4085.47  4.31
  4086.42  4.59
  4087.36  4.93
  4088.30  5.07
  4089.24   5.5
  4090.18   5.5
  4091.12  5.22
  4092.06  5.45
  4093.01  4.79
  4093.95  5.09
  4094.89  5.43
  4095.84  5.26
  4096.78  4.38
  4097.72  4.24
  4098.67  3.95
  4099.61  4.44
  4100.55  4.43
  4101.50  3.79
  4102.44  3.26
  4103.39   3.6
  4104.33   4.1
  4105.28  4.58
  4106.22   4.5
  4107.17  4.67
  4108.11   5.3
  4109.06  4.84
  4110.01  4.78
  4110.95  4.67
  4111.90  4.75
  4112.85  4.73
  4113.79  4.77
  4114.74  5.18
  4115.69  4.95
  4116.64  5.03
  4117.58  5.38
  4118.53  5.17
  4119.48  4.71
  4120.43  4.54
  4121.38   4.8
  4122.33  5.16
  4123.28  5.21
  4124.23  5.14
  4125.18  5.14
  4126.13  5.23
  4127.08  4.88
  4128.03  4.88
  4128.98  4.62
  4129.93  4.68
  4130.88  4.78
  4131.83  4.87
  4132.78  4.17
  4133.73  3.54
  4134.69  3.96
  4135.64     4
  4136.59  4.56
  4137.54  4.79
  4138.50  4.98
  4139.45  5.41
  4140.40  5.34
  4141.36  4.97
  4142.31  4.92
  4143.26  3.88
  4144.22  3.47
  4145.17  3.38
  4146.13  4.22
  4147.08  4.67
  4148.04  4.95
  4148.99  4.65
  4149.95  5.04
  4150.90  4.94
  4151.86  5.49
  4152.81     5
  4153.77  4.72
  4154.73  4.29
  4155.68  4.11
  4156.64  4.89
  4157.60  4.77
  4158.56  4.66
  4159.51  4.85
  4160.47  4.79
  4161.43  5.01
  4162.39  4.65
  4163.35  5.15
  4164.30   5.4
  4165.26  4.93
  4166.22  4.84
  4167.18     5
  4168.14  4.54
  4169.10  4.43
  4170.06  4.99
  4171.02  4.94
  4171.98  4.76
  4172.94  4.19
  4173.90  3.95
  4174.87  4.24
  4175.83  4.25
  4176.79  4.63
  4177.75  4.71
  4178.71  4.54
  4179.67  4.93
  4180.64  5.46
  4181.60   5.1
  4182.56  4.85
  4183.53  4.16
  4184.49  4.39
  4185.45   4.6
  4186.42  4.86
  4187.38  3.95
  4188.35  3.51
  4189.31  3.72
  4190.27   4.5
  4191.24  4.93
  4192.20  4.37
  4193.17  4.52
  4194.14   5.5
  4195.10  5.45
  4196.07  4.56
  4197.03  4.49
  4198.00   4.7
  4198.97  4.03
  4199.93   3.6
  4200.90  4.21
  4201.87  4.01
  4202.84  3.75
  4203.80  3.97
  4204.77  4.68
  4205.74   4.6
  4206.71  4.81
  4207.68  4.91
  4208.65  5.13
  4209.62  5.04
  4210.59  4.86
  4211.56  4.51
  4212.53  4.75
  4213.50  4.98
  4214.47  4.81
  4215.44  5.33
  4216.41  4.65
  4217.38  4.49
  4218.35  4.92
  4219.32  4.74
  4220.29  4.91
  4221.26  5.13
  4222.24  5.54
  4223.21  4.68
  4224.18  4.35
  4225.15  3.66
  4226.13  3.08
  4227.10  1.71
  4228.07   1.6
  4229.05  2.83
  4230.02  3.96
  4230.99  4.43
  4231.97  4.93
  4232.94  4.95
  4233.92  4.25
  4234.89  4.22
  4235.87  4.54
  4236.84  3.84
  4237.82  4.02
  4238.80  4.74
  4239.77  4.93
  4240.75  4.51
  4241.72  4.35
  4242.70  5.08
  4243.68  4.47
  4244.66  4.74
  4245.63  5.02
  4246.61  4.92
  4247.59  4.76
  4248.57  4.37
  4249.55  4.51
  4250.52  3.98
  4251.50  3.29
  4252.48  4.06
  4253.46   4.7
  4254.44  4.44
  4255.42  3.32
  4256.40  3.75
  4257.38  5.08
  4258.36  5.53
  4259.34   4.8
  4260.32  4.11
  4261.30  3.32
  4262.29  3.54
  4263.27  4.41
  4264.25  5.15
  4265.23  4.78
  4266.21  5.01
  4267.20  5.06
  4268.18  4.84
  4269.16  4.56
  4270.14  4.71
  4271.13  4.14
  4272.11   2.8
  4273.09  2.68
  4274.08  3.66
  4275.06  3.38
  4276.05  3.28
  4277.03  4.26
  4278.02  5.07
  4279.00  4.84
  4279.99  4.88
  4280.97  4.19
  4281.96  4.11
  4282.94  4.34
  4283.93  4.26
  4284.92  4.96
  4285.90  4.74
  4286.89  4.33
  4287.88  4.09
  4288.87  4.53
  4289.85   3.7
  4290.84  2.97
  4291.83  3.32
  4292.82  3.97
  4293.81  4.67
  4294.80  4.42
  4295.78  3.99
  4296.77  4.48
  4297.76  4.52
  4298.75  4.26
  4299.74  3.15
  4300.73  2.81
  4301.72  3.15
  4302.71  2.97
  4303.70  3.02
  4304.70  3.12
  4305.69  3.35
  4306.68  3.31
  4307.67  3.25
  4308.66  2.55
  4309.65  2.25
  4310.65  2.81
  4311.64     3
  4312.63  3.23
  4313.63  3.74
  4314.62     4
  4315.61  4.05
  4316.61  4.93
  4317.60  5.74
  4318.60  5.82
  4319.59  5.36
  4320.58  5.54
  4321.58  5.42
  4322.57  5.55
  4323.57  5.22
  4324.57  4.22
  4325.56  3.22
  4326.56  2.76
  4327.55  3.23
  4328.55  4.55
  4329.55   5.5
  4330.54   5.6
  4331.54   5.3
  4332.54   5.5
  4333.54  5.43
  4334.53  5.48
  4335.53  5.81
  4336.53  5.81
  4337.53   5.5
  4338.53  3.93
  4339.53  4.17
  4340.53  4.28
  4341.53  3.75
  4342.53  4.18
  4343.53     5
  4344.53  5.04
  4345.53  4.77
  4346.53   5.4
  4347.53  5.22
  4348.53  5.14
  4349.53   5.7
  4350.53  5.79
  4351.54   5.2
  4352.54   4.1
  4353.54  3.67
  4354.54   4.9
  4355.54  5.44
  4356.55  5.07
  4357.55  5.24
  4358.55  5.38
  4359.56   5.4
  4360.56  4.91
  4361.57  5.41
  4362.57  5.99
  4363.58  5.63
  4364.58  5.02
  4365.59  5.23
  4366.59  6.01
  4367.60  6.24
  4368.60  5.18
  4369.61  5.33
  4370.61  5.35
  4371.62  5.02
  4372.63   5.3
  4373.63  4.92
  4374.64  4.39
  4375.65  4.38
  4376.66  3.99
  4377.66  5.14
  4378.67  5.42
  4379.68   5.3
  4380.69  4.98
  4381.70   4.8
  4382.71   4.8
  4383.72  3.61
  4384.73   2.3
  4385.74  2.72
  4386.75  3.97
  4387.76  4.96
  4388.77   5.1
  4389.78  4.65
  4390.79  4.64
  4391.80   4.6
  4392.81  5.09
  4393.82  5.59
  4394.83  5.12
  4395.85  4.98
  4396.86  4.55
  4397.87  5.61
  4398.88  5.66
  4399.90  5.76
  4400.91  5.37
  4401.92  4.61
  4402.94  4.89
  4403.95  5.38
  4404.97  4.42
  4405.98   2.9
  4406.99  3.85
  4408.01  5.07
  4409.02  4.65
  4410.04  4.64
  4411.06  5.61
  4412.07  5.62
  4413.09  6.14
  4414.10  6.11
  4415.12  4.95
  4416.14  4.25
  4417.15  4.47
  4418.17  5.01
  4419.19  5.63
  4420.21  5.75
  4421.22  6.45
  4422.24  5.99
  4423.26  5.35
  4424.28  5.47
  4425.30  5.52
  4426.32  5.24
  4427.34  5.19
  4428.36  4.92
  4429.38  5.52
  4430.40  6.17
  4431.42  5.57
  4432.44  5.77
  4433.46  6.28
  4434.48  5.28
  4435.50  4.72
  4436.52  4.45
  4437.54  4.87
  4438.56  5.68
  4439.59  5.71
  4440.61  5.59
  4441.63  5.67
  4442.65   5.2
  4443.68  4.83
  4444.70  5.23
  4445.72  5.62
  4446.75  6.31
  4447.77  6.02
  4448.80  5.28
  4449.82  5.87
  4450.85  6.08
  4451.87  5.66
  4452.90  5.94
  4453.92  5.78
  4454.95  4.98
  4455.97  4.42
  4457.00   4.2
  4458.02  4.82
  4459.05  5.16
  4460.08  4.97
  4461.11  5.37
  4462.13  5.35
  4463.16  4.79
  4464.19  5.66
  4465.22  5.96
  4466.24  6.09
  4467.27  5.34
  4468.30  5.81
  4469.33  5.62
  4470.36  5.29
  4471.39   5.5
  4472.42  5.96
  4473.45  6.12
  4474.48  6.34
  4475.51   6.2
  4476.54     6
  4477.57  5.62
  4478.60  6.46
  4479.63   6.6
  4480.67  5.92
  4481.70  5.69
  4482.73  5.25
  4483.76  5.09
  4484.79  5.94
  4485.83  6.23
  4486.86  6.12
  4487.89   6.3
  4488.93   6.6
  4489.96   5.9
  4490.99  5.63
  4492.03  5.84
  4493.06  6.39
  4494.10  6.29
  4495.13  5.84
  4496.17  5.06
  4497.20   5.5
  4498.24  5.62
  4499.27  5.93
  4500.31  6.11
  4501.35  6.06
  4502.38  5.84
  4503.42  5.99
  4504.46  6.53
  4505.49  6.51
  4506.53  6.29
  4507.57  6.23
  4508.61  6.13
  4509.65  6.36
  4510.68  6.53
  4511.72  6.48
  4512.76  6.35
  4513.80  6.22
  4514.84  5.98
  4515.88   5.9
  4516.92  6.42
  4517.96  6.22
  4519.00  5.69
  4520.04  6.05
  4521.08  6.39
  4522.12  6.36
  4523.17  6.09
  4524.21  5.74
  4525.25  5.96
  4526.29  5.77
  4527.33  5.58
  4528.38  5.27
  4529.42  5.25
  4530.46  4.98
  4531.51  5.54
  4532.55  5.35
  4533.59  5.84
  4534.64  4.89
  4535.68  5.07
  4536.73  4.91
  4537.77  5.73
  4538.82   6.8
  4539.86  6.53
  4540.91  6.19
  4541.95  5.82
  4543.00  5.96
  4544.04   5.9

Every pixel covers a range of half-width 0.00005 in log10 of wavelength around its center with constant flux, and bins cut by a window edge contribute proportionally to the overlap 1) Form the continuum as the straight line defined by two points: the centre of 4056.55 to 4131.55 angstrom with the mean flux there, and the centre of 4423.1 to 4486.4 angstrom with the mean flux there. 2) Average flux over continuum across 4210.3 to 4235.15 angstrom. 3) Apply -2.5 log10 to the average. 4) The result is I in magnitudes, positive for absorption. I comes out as 0.14 mag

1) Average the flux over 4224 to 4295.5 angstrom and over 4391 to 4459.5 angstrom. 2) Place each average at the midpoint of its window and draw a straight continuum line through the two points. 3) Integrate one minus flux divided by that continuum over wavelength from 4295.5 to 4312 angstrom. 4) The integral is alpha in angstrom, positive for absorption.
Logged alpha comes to 4.4 angstrom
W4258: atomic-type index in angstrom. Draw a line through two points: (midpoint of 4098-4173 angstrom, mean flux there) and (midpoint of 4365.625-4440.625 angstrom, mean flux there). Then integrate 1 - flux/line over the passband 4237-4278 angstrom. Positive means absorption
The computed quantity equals 4.48 angstrom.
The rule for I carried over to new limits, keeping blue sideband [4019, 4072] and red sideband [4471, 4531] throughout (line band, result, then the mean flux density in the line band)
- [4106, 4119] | -0.09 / 4.92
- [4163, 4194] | 0.04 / 4.61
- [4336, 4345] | 0.17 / 4.63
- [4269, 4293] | 0.26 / 4.06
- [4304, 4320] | 0.37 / 3.76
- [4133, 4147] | 0.06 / 4.39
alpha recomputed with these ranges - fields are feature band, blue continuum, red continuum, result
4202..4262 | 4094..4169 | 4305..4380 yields 4.2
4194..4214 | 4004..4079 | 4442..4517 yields 1.1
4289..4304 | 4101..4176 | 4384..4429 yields 3.5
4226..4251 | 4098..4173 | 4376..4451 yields 3.3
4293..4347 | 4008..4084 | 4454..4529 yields 10.0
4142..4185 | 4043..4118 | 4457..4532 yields 0.7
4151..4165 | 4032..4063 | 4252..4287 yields -1.8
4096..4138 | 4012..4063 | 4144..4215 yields -1.0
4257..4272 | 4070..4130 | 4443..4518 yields 1.8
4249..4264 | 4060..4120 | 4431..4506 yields 2.5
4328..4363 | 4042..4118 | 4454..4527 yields 1.9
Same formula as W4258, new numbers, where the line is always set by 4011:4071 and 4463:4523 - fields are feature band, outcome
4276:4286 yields 1.38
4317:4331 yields 1.38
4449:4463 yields 1.41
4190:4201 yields 0.69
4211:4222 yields 0.26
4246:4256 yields 1.68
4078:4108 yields -0.83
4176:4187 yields 0.26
